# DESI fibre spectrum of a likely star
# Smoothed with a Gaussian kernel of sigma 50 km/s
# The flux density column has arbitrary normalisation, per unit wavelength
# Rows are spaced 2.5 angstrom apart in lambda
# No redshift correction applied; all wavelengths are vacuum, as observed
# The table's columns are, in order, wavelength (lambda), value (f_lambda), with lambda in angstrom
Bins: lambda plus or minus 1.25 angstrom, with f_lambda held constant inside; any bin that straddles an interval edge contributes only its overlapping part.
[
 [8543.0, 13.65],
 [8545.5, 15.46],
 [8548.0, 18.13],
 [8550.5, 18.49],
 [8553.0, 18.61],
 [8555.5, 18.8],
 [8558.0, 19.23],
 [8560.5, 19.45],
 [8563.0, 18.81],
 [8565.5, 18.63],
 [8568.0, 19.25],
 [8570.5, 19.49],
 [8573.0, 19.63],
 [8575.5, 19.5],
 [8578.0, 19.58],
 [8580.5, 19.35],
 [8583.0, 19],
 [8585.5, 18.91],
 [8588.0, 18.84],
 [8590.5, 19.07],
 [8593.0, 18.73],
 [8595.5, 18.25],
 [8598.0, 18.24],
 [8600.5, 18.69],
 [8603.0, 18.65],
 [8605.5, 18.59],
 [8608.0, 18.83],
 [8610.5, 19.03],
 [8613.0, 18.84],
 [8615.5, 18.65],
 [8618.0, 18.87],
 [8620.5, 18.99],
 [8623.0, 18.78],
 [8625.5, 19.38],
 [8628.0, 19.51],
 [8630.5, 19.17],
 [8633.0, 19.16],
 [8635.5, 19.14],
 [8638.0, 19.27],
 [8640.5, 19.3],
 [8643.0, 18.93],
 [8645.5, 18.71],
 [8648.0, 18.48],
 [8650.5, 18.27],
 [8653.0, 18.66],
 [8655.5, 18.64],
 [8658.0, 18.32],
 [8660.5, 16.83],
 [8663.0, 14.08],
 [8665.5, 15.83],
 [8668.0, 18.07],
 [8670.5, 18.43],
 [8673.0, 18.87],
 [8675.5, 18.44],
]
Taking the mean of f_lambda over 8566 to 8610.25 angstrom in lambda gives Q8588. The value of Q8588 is 19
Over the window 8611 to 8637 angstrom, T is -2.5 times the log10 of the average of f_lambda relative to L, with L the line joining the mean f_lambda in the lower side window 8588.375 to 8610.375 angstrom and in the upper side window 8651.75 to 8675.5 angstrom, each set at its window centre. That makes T -0.05 mag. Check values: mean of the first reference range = 18.7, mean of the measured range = 19.1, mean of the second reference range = 17.6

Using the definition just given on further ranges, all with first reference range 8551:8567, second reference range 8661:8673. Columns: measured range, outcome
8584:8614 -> -0.03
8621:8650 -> -0.10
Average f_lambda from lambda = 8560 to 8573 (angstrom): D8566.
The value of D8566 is 19.2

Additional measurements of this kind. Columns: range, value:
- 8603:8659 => 18.9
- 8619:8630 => 19.2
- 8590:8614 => 18.7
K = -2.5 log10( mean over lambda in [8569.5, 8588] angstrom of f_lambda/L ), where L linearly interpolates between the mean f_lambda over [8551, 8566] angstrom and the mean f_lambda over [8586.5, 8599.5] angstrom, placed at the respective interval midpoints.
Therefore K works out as -0.03 mag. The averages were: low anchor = 18.9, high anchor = 18.6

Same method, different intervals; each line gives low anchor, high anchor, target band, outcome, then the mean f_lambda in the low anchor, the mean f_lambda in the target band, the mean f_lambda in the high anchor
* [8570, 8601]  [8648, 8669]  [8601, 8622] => -0.021 mag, 19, 18.8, 17.4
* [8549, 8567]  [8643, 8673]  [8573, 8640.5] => -0.038 mag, 18.9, 19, 17.8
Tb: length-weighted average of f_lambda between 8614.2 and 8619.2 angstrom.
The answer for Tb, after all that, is 18.8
